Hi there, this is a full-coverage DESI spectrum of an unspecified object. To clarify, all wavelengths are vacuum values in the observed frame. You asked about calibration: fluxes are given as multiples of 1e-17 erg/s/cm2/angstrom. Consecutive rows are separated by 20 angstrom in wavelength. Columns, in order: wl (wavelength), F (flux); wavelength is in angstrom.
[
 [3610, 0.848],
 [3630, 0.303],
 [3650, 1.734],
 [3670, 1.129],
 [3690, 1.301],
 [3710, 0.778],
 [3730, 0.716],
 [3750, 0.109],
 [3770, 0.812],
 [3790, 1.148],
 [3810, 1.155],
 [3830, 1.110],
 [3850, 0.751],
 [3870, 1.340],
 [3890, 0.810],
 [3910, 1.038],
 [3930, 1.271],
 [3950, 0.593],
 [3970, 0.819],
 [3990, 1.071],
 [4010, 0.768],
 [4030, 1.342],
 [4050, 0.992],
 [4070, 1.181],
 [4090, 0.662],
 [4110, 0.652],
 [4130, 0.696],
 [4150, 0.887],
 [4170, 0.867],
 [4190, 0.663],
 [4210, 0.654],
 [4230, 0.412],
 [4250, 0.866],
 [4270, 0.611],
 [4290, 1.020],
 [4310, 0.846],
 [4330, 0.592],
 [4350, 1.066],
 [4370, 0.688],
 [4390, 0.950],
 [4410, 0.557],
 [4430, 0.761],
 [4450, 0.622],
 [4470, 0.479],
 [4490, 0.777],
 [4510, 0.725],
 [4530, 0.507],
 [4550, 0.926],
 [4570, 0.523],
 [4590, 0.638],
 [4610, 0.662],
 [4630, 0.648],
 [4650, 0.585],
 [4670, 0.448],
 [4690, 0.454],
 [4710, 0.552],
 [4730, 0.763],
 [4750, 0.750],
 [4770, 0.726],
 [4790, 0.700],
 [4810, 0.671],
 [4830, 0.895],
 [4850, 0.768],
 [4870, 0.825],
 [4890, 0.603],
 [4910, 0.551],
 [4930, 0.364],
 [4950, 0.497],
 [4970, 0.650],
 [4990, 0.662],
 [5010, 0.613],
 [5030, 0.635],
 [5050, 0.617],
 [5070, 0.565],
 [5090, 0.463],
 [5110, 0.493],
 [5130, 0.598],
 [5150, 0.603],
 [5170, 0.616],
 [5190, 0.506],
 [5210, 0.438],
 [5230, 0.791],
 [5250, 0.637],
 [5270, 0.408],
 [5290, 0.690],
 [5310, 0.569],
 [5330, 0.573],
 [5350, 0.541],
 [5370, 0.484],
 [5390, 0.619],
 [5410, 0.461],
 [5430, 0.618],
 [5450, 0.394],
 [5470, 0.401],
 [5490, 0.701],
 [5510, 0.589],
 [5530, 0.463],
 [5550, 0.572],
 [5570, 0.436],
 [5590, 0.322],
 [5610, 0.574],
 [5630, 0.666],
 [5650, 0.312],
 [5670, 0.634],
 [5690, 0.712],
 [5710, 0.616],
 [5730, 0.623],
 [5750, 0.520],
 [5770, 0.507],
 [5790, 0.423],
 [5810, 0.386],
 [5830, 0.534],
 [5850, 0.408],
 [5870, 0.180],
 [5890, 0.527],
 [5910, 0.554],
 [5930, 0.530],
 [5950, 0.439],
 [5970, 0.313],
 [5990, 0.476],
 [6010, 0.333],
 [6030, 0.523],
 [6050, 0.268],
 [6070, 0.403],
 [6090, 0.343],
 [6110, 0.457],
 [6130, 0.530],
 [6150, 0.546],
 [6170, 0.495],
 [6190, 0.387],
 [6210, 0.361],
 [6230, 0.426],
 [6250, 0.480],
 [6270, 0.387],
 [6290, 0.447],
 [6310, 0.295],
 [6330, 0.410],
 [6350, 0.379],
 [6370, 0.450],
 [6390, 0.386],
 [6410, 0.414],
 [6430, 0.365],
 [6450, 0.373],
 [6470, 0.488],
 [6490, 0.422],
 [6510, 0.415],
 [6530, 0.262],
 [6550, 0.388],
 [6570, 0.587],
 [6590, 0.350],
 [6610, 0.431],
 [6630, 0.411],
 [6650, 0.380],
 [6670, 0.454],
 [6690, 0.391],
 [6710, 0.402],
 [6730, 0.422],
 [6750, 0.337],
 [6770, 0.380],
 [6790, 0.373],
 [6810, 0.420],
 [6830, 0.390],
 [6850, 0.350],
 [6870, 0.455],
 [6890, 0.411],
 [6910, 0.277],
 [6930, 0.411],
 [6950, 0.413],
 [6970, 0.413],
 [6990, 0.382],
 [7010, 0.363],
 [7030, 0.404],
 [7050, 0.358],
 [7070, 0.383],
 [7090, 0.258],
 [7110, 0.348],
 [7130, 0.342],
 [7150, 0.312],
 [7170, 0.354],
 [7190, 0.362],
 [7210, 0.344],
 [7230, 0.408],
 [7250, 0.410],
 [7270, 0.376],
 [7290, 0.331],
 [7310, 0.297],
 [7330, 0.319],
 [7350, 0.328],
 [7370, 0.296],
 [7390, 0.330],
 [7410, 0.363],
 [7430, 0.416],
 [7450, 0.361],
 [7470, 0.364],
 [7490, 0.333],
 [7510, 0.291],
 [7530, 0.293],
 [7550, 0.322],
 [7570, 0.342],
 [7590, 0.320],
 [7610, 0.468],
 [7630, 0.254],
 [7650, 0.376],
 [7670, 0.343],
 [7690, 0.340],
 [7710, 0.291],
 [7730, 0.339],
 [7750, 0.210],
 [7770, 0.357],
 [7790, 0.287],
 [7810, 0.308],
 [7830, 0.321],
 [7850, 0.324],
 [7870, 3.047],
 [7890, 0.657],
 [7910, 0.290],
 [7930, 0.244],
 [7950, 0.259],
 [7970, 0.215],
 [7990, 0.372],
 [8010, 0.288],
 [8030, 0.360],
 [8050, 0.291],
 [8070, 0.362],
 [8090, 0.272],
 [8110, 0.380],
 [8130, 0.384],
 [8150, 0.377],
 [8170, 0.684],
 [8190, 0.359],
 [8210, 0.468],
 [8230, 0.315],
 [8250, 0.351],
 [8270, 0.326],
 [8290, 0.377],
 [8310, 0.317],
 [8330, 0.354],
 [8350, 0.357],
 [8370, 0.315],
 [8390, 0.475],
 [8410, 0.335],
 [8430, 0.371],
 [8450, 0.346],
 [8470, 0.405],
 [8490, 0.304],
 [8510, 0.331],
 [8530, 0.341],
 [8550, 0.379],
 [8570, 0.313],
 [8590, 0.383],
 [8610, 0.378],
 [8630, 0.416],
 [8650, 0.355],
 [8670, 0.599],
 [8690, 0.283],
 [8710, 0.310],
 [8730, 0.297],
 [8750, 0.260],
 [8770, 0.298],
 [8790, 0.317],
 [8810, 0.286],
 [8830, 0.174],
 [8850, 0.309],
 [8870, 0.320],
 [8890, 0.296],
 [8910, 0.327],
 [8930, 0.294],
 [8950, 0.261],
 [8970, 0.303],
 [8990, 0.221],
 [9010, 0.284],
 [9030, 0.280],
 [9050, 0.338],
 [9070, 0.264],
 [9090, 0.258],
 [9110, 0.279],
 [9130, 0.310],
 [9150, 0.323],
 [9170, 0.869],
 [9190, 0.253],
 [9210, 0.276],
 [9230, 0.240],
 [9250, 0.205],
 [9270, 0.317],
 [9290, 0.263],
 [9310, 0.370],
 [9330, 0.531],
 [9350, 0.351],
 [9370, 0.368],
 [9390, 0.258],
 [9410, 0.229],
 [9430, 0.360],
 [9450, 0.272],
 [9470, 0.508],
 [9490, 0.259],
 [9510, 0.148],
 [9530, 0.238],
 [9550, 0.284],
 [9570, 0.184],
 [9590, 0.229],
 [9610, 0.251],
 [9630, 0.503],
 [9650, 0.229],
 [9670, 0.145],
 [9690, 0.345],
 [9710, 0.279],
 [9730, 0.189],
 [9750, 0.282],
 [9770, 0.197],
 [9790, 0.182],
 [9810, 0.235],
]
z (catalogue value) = 1.11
